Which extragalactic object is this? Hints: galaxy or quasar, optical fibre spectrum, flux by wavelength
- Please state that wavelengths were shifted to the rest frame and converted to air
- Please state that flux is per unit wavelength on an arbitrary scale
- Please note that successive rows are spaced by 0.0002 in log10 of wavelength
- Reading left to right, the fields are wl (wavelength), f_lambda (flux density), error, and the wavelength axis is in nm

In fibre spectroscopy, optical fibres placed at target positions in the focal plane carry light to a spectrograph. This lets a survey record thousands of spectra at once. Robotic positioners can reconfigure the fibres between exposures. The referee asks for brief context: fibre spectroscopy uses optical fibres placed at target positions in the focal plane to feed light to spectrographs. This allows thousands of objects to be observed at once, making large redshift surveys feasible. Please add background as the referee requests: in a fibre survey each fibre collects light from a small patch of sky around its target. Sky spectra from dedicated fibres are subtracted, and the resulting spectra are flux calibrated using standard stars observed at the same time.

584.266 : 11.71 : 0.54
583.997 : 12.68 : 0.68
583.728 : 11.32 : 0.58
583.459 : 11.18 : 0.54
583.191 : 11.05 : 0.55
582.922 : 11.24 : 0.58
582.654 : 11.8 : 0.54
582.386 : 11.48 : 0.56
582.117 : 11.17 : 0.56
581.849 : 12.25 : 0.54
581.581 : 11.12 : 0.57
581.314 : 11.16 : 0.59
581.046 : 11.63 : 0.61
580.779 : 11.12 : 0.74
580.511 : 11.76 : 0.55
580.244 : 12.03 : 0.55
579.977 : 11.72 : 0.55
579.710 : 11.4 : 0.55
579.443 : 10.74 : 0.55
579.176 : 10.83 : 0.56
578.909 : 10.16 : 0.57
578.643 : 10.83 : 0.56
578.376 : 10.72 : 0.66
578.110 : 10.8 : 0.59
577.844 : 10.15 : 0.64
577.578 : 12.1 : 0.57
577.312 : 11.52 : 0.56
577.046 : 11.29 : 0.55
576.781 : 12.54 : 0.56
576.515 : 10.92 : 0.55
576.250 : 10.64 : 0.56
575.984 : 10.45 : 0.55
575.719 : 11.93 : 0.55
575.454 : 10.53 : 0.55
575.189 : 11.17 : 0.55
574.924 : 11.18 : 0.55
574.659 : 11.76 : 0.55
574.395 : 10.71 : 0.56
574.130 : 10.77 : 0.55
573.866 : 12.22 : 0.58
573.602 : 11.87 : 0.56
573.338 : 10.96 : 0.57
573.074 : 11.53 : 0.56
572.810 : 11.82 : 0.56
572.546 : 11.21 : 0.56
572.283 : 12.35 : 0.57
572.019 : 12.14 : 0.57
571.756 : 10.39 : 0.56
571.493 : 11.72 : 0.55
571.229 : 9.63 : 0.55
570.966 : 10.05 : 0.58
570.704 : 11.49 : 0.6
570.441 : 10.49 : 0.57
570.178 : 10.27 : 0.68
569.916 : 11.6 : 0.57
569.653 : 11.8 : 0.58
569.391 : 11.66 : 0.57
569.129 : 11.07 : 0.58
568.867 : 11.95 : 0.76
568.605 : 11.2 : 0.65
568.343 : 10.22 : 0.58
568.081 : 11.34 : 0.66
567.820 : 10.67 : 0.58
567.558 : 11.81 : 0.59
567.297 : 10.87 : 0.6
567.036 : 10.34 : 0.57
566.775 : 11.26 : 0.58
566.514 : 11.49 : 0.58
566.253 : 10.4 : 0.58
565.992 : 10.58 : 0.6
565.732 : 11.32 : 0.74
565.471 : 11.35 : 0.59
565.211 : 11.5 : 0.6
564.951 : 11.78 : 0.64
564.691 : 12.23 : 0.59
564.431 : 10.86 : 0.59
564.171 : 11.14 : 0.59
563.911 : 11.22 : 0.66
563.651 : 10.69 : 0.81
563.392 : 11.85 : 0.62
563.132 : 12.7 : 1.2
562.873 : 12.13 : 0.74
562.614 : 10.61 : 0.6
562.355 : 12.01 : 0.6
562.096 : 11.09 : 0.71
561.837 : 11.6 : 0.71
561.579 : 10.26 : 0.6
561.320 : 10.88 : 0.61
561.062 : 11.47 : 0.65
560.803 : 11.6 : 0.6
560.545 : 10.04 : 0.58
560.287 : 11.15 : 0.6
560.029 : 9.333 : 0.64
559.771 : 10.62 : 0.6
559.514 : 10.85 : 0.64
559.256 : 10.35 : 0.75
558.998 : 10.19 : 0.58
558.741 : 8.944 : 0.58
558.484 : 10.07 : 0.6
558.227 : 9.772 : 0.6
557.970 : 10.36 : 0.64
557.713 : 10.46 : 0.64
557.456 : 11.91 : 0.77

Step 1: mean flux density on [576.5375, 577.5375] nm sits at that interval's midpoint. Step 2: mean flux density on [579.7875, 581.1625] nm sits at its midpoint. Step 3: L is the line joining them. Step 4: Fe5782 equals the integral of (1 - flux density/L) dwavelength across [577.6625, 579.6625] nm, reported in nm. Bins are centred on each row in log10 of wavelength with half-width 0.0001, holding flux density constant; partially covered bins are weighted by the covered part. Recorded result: 0.17 nm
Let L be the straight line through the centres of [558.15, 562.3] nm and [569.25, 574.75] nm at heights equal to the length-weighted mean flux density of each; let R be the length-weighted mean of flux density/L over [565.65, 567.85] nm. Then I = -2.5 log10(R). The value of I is 0.00 mag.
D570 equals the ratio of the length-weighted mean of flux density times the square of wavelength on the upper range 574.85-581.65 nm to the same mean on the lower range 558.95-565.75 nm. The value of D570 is 1.06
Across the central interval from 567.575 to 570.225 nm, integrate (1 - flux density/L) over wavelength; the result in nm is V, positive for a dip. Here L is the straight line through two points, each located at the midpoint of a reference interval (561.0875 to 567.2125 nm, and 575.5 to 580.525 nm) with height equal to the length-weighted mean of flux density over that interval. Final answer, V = 0.00 nm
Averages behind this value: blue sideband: 11.3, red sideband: 11.2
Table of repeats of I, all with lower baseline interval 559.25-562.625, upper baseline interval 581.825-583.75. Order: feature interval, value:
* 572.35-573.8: -0.037 mag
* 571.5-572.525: -0.044 mag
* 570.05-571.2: 0.061 mag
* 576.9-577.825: -0.020 mag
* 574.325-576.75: 0.012 mag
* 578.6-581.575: 0.010 mag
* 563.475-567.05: -0.021 mag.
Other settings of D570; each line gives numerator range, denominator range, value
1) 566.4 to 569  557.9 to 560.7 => 1.13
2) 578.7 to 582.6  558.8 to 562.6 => 1.13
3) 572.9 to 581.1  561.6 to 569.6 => 1.03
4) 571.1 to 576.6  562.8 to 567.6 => 1.02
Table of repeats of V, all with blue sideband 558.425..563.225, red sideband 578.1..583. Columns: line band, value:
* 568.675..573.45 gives -0.07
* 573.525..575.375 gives -0.03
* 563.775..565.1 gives -0.06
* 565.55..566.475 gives 0.01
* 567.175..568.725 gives 0.00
